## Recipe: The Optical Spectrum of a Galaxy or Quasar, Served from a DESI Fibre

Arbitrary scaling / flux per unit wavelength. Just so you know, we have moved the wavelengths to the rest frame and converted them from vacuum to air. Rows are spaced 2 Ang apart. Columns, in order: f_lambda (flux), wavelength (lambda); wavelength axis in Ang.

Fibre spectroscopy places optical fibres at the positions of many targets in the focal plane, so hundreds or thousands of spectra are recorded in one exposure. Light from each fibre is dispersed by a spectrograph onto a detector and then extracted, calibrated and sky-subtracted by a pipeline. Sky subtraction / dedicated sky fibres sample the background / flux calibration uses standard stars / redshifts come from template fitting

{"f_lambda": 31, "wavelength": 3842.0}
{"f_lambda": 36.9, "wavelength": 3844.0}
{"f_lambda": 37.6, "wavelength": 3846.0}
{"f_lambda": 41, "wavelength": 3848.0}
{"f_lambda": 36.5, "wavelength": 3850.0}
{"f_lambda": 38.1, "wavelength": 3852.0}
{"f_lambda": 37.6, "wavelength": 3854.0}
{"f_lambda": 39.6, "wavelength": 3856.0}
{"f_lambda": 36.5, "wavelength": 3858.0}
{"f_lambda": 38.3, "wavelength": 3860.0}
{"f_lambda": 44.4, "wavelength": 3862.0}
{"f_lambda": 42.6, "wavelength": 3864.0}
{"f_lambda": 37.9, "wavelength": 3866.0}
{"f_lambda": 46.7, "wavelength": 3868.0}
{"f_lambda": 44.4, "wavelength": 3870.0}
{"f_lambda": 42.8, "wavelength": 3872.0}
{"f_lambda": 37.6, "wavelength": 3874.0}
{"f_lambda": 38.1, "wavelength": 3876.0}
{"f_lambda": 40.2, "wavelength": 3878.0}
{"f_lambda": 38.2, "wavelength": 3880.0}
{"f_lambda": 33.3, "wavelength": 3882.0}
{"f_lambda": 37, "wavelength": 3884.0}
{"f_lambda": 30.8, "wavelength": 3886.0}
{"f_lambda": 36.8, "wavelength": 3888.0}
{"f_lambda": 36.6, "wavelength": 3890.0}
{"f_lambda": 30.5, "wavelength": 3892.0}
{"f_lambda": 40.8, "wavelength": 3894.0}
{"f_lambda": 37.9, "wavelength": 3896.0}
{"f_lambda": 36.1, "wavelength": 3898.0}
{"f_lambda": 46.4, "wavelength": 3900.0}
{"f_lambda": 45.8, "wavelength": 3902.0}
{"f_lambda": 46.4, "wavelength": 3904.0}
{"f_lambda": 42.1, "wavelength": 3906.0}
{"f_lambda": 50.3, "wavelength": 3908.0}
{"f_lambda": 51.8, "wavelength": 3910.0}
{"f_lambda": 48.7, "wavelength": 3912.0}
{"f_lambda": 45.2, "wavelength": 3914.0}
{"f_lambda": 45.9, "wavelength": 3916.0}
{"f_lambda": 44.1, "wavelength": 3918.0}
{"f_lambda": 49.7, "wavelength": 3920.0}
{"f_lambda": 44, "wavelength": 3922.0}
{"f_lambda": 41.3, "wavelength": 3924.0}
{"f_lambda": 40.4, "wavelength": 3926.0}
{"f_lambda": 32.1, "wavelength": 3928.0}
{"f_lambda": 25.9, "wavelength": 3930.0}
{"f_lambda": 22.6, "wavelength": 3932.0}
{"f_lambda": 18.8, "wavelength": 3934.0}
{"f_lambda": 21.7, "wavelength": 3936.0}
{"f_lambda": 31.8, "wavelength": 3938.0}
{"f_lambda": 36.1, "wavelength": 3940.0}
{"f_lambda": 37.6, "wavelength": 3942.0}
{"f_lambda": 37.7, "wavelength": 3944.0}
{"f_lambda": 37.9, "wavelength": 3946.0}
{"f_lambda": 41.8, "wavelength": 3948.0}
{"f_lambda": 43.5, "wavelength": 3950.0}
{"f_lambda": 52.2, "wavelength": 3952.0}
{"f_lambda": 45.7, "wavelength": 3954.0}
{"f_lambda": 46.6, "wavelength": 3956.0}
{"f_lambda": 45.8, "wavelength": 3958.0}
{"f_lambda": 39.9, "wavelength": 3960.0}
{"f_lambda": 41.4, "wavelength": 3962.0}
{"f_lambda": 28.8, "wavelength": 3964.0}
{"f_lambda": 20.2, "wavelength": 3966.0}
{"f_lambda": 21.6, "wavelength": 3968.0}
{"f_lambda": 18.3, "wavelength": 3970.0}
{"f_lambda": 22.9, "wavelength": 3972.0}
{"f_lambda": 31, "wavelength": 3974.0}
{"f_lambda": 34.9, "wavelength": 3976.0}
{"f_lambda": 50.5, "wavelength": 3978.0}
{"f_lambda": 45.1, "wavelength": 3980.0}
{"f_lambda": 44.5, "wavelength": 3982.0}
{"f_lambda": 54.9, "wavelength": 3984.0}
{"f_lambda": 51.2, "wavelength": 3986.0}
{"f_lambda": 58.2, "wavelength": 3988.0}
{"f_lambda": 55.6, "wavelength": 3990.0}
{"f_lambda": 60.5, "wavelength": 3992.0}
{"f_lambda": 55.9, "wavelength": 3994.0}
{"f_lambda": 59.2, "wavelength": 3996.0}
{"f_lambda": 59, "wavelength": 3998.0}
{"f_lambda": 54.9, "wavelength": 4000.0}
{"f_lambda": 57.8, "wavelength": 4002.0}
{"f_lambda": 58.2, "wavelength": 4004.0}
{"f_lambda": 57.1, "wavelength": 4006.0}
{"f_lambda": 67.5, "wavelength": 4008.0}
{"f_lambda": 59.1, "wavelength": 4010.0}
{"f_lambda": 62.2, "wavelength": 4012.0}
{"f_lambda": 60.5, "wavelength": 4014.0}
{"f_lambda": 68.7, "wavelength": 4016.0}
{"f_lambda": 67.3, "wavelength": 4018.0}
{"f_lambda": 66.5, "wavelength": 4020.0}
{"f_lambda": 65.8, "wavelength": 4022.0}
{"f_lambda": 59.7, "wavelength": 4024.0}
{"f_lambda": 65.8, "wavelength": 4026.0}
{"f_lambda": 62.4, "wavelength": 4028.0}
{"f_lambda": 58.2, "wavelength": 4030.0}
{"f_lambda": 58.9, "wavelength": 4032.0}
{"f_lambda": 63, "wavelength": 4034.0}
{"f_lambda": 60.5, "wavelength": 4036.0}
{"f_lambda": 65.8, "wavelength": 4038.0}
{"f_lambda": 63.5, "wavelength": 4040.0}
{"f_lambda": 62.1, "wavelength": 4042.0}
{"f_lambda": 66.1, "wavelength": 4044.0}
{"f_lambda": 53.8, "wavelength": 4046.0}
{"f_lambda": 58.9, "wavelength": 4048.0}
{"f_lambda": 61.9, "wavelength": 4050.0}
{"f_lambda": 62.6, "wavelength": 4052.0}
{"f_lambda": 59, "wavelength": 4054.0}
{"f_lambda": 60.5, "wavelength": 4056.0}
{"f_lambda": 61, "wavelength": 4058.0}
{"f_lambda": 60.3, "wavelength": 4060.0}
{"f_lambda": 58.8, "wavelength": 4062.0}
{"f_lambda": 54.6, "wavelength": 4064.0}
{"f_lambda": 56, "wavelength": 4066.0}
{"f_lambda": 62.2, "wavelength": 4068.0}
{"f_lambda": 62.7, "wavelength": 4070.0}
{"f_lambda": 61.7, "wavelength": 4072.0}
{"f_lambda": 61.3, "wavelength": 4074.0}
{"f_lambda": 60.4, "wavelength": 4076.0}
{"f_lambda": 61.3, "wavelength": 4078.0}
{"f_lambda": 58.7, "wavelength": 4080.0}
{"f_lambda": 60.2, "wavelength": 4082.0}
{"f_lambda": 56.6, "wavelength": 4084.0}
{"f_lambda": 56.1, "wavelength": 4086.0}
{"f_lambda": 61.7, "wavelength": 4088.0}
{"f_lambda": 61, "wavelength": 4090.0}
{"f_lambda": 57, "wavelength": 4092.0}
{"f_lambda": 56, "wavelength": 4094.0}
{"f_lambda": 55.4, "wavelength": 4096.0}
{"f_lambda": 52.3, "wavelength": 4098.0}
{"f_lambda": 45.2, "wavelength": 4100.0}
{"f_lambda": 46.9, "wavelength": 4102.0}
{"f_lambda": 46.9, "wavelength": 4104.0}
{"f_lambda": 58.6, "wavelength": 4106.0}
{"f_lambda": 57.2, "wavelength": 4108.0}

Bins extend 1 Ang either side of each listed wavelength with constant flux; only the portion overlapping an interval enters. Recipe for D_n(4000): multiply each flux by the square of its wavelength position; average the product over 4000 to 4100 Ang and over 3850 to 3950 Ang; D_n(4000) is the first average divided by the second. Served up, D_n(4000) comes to 1.67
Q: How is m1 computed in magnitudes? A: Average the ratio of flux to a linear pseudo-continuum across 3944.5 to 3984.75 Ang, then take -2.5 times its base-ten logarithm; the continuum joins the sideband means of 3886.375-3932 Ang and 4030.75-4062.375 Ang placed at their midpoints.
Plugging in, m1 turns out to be 0.27 mag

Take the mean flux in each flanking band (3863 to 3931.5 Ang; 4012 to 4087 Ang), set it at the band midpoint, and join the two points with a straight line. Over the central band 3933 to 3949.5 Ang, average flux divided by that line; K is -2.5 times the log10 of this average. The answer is 0.37 mag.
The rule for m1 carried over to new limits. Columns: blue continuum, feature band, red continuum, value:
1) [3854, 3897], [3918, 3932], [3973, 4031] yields 0.20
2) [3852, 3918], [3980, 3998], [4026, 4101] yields -0.06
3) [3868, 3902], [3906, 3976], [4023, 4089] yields 0.21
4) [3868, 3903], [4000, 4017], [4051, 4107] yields -0.20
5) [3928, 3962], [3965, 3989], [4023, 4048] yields 0.21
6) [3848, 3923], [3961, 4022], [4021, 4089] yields 0.08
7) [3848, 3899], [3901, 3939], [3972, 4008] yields 0.11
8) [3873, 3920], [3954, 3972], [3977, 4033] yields 0.49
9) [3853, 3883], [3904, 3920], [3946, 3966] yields -0.16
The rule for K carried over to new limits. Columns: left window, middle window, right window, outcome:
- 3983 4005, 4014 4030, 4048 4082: -0.11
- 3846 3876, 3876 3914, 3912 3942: -0.07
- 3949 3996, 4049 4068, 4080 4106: -0.16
